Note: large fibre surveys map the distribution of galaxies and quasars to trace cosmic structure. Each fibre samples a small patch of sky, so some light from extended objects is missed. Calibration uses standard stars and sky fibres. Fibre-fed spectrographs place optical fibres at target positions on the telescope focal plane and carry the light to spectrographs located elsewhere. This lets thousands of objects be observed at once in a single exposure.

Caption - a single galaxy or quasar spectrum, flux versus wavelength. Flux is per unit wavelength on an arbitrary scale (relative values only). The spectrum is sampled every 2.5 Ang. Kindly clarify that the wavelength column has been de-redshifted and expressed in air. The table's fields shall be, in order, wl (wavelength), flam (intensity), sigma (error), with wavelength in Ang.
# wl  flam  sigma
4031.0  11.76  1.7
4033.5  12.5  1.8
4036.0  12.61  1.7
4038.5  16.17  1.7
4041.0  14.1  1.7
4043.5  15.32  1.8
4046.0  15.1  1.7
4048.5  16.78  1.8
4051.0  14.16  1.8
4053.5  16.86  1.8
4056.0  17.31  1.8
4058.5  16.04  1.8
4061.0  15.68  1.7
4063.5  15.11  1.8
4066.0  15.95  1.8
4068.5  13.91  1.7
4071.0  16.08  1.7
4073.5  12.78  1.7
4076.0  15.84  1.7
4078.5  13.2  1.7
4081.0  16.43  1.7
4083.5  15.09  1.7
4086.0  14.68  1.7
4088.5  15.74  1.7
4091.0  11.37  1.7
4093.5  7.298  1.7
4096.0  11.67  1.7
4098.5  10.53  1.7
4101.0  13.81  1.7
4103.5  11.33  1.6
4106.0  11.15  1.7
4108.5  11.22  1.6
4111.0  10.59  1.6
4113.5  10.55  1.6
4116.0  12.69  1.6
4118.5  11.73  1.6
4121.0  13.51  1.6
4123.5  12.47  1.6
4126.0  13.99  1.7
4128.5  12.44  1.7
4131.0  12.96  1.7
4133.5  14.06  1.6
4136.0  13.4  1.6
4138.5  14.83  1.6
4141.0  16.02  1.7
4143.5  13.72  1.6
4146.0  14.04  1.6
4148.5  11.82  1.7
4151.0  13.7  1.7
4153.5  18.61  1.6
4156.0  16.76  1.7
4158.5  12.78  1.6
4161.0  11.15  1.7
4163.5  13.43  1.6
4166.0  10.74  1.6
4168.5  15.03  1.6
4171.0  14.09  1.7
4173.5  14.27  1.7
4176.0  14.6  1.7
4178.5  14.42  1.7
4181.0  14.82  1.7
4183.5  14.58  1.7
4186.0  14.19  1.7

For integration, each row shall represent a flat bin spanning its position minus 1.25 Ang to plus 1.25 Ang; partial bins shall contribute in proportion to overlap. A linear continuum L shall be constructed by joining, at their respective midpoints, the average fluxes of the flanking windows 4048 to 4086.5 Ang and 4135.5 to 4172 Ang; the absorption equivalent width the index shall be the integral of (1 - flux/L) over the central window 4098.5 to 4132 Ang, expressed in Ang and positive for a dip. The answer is 5.7 Ang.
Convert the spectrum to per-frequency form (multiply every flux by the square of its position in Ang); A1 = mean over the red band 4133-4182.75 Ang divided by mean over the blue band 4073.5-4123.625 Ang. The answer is 1.16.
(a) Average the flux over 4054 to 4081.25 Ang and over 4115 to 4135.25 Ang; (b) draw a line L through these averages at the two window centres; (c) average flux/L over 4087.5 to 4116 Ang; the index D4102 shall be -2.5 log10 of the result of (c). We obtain 0.22 mag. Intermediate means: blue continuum 15.3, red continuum 13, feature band 11.4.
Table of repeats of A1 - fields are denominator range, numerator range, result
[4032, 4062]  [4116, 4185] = 0.96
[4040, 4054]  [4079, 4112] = 0.83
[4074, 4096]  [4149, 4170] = 1.07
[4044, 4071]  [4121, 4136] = 0.87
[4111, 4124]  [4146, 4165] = 1.19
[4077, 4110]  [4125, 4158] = 1.16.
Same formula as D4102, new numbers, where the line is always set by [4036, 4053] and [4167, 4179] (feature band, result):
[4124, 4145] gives 0.057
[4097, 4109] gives 0.262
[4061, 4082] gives 0.004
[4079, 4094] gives 0.089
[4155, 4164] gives 0.081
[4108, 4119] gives 0.285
